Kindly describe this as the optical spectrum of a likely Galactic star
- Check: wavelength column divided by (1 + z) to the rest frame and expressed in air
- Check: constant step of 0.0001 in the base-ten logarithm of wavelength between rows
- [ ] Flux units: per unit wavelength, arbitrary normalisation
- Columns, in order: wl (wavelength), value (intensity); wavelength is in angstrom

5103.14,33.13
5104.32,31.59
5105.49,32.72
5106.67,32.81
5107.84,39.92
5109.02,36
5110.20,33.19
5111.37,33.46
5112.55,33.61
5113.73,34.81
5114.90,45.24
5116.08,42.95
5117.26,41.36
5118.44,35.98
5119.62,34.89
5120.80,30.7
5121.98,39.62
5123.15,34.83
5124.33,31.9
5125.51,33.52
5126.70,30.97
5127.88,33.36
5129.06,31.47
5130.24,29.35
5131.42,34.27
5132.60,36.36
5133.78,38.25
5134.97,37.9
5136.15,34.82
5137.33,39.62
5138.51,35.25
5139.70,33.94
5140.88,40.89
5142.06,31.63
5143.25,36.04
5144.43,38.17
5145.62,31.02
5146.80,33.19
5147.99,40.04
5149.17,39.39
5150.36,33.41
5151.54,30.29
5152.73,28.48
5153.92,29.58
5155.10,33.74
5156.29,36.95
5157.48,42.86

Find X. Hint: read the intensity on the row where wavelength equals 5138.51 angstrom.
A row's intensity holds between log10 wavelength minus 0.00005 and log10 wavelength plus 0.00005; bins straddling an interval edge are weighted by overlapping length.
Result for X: 35.25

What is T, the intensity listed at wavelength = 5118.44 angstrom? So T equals 35.98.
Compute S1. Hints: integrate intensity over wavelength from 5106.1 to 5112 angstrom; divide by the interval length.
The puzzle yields 35.1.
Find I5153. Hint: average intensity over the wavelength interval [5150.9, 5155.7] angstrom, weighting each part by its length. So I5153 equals 30.6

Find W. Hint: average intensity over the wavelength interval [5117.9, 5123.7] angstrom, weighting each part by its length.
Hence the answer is 35.2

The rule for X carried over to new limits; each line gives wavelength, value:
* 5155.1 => 33.74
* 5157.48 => 42.86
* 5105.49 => 32.72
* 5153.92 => 29.58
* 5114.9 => 45.24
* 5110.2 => 33.19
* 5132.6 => 36.36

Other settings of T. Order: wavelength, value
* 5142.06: 31.63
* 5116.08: 42.95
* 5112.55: 33.61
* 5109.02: 36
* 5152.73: 28.48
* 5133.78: 38.25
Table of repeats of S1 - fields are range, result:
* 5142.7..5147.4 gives 34.6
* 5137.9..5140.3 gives 34.7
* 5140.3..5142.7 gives 36.2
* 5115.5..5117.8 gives 42.1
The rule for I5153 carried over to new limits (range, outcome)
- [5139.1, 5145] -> 36.1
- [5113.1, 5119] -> 40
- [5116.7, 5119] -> 38.6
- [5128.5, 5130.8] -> 30.4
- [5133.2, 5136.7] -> 37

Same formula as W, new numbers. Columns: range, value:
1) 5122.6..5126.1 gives 33.4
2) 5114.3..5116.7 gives 44.1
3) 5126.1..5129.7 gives 31.8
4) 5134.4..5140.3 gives 36.3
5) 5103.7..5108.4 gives 34.2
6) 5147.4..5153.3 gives 34.4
